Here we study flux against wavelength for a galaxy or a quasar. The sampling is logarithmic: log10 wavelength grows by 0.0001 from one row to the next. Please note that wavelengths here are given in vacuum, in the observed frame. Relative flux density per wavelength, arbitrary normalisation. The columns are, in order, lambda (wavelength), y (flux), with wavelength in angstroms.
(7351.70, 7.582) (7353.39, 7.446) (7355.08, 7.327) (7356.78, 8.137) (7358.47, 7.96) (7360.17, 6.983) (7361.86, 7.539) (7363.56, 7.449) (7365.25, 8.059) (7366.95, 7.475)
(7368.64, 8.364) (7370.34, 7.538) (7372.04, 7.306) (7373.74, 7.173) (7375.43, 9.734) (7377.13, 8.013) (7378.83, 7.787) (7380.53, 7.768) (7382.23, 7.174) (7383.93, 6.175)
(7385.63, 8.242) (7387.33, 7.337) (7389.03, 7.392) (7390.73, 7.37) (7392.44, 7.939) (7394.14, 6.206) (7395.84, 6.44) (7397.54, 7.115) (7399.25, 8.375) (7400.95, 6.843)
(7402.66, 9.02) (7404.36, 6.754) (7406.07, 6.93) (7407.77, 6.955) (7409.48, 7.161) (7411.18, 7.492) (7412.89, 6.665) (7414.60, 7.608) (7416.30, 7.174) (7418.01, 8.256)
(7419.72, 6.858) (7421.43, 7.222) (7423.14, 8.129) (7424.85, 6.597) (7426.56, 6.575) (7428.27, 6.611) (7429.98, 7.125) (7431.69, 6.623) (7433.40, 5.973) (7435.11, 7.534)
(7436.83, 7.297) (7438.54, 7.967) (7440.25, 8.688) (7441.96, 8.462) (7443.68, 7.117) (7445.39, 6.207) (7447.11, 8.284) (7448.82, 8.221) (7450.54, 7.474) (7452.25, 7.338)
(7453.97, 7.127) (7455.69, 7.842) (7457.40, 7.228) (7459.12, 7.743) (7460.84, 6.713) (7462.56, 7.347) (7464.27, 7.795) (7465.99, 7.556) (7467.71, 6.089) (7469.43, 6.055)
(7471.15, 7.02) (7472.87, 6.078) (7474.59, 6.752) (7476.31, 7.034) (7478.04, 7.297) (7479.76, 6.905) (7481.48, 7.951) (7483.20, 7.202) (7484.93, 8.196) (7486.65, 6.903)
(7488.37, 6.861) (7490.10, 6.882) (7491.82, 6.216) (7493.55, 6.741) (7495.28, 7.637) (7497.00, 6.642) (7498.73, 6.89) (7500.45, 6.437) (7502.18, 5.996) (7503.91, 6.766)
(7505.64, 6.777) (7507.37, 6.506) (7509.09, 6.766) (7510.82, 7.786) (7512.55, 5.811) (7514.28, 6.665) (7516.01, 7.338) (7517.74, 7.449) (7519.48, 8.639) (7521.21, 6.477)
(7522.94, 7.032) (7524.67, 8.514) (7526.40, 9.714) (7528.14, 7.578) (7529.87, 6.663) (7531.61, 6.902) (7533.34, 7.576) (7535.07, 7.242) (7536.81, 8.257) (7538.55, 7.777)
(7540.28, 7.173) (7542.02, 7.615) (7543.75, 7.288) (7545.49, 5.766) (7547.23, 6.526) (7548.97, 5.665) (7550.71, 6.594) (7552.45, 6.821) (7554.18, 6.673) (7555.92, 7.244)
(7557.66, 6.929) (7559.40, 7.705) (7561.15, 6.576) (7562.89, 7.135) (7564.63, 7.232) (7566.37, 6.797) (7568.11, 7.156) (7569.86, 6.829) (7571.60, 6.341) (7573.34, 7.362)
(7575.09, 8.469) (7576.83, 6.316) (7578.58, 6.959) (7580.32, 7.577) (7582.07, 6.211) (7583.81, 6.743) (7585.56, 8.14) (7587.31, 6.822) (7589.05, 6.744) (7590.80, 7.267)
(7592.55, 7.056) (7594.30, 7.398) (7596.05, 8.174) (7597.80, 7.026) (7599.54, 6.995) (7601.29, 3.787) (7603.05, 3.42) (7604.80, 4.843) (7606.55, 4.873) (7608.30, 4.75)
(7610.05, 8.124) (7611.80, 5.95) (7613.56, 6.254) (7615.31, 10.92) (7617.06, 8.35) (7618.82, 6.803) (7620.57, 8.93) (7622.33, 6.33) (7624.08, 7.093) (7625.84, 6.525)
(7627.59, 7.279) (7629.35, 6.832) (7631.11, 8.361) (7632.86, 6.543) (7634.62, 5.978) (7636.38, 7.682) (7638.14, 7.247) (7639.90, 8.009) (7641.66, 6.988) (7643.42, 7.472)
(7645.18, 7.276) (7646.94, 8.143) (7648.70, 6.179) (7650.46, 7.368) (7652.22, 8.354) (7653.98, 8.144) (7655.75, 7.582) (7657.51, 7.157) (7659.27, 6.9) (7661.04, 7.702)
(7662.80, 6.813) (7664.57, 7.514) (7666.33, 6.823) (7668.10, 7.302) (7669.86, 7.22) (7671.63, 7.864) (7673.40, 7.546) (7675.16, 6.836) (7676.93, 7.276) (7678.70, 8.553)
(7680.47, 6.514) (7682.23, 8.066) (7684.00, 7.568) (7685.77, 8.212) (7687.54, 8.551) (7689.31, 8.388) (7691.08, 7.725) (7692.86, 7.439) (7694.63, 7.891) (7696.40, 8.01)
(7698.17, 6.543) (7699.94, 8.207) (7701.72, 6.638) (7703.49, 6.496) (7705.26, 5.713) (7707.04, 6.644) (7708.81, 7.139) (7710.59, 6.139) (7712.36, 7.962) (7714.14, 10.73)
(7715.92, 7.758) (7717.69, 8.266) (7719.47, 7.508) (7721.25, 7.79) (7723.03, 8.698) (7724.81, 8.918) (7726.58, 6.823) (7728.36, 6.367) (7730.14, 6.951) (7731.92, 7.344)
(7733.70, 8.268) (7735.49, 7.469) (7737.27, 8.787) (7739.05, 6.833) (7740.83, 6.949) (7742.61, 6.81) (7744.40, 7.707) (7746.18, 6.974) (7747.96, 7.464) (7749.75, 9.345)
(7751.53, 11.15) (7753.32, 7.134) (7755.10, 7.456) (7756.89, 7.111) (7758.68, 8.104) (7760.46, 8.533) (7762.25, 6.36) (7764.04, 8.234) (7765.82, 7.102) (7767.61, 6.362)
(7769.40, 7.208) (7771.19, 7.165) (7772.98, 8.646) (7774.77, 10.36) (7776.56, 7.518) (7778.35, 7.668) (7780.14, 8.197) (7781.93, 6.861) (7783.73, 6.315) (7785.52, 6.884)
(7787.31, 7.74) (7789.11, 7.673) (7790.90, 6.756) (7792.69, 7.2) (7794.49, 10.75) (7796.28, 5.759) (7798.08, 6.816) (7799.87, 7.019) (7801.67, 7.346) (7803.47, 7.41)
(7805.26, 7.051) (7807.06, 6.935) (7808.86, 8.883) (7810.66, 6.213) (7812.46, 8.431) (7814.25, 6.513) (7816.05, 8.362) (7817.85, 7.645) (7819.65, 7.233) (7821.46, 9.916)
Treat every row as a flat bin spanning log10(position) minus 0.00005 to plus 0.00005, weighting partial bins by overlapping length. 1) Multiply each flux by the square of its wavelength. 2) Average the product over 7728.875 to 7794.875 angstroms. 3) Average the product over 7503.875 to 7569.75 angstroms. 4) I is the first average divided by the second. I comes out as 1.1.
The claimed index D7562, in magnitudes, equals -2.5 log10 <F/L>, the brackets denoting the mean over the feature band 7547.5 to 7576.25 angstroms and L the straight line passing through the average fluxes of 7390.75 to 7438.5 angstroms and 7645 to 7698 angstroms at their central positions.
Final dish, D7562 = 0.067 mag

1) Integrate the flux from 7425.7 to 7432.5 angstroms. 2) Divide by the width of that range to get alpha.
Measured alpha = 6.74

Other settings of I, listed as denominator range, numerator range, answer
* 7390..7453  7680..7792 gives 1.13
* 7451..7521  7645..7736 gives 1.13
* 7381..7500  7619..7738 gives 1.10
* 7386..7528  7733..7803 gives 1.15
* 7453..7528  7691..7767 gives 1.14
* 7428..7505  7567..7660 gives 1.02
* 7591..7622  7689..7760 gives 1.18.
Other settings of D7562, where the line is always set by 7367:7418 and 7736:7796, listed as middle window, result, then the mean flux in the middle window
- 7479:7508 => 0.093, 6.91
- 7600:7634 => 0.151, 6.63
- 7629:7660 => 0.040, 7.36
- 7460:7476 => 0.103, 6.83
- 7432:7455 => 0.001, 7.49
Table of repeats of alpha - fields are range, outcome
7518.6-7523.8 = 7.38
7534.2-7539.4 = 7.75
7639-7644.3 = 7.49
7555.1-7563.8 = 7.11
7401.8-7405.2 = 7.89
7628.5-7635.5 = 6.93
